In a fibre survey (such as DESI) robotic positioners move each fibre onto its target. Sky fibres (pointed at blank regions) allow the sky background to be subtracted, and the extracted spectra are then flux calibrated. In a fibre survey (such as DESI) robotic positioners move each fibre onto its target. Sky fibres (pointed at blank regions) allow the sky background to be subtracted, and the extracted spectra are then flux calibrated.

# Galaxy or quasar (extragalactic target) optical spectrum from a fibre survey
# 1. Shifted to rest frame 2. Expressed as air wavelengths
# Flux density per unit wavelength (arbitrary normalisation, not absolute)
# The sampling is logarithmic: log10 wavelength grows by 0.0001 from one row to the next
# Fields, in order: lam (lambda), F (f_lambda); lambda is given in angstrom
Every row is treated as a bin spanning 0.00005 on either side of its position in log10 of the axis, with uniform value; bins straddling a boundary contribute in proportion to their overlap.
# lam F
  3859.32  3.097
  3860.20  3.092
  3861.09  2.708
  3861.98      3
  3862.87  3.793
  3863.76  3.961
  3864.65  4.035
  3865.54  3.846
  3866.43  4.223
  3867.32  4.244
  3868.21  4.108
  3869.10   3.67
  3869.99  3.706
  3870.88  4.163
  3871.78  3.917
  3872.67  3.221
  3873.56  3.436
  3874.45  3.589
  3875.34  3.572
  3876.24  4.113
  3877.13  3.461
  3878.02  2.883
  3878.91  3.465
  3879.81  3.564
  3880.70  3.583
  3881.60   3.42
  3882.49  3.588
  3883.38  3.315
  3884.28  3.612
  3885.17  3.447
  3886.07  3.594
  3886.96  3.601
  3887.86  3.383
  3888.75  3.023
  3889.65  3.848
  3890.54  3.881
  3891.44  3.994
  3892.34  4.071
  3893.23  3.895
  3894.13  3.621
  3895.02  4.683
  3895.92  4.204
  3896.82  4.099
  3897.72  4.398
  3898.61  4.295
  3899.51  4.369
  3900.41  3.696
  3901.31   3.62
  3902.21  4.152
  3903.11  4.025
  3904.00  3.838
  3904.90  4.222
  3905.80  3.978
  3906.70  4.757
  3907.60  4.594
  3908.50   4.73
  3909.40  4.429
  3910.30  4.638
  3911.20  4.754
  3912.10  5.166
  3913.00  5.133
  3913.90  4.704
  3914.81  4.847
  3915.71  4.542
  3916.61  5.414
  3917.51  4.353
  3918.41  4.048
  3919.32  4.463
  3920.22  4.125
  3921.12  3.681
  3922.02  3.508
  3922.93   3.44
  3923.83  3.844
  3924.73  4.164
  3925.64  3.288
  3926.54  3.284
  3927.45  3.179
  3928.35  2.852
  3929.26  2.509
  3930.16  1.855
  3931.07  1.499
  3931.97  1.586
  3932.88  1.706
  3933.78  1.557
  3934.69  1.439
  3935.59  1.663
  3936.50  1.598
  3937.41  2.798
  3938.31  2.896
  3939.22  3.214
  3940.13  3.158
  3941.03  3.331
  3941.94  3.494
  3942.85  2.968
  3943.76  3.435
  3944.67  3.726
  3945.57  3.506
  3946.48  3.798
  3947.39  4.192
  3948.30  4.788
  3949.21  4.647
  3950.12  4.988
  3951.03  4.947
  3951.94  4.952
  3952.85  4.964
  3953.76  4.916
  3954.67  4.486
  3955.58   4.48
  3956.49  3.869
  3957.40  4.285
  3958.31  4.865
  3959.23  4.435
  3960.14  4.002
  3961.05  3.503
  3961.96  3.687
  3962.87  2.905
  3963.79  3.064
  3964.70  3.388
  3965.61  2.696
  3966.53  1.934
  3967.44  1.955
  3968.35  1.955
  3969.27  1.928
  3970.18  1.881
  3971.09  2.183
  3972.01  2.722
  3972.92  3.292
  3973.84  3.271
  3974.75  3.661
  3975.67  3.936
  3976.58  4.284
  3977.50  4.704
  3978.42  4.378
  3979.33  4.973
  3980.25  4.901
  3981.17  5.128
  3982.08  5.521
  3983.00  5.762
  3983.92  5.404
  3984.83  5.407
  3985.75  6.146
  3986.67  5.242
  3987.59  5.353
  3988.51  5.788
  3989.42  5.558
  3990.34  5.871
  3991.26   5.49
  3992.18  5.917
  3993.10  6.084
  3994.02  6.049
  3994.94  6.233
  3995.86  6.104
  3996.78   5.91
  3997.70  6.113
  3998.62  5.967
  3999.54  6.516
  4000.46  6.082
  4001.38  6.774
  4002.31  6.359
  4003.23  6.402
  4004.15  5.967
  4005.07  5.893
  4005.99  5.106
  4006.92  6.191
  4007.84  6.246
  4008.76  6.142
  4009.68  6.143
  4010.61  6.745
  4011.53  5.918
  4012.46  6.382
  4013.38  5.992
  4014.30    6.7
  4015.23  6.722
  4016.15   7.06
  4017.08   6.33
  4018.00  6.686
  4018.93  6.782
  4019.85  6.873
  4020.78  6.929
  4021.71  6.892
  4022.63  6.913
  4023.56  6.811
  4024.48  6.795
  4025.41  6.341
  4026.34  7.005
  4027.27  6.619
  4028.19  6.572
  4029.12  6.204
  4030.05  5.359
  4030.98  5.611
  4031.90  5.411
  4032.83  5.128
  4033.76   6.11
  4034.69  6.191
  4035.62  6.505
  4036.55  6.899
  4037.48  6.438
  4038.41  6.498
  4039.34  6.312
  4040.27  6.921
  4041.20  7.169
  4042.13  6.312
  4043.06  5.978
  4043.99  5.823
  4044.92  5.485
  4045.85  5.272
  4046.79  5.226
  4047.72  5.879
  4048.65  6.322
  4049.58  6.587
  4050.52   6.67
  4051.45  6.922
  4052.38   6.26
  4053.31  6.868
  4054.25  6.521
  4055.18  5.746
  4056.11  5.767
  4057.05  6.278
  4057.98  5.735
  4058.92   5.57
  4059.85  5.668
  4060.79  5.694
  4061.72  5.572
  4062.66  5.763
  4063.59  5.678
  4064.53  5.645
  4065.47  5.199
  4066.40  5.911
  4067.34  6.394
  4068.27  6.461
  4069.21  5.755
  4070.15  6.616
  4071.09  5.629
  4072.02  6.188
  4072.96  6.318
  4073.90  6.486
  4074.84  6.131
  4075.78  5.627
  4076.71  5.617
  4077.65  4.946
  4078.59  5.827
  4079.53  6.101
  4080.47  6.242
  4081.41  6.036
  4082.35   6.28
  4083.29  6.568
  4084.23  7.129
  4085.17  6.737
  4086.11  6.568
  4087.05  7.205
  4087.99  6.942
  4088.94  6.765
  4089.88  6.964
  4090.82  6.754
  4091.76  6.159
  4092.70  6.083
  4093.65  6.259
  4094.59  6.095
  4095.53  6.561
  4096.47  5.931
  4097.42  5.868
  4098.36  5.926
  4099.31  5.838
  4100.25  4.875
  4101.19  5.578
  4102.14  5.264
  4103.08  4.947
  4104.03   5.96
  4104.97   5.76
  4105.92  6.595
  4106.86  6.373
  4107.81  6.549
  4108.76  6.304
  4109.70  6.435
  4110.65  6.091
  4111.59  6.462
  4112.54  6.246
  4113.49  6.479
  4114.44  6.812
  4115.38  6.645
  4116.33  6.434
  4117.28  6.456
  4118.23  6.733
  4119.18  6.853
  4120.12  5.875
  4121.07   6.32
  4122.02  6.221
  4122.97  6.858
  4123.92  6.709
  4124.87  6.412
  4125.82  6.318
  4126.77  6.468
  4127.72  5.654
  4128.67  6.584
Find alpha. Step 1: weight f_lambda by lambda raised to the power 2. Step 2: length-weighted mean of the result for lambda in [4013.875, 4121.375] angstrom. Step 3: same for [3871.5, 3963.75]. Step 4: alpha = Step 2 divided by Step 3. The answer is 1.79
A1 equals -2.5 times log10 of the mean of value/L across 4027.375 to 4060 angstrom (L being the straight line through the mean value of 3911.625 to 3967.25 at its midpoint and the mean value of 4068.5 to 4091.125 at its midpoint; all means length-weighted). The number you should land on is -0.10 mag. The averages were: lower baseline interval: 3.59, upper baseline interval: 6.31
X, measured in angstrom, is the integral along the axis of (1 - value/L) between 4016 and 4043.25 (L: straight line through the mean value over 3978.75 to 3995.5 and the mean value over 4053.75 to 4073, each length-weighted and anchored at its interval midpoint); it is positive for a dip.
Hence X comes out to -3.25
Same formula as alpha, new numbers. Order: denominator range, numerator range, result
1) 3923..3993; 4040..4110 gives 1.72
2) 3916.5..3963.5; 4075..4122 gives 1.91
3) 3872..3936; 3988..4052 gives 1.79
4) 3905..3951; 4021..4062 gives 1.82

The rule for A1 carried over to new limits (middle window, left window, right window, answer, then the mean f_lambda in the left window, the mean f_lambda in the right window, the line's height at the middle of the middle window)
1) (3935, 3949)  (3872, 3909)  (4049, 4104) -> 0.347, 3.83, 6.1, 4.46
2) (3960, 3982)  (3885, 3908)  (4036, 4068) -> 0.427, 3.98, 6.09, 4.99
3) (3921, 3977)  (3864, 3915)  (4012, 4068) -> 0.425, 3.97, 6.23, 4.86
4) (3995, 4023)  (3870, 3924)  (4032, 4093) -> -0.164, 4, 6.17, 5.47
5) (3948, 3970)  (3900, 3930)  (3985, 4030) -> 0.320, 4.1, 6.26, 5.12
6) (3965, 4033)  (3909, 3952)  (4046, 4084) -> -0.126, 3.57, 6.02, 4.82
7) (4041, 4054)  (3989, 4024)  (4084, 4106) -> 0.009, 6.29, 6.18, 6.24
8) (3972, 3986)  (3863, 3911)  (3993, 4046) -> 0.201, 3.89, 6.3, 5.56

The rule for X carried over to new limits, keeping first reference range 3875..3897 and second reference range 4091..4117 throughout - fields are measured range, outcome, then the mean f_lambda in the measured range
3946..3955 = -0.6 angstrom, 4.67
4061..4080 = -0.5 angstrom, 5.89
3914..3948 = 7.5 angstrom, 3.24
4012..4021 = -2.7 angstrom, 6.64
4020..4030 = -2.7 angstrom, 6.65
